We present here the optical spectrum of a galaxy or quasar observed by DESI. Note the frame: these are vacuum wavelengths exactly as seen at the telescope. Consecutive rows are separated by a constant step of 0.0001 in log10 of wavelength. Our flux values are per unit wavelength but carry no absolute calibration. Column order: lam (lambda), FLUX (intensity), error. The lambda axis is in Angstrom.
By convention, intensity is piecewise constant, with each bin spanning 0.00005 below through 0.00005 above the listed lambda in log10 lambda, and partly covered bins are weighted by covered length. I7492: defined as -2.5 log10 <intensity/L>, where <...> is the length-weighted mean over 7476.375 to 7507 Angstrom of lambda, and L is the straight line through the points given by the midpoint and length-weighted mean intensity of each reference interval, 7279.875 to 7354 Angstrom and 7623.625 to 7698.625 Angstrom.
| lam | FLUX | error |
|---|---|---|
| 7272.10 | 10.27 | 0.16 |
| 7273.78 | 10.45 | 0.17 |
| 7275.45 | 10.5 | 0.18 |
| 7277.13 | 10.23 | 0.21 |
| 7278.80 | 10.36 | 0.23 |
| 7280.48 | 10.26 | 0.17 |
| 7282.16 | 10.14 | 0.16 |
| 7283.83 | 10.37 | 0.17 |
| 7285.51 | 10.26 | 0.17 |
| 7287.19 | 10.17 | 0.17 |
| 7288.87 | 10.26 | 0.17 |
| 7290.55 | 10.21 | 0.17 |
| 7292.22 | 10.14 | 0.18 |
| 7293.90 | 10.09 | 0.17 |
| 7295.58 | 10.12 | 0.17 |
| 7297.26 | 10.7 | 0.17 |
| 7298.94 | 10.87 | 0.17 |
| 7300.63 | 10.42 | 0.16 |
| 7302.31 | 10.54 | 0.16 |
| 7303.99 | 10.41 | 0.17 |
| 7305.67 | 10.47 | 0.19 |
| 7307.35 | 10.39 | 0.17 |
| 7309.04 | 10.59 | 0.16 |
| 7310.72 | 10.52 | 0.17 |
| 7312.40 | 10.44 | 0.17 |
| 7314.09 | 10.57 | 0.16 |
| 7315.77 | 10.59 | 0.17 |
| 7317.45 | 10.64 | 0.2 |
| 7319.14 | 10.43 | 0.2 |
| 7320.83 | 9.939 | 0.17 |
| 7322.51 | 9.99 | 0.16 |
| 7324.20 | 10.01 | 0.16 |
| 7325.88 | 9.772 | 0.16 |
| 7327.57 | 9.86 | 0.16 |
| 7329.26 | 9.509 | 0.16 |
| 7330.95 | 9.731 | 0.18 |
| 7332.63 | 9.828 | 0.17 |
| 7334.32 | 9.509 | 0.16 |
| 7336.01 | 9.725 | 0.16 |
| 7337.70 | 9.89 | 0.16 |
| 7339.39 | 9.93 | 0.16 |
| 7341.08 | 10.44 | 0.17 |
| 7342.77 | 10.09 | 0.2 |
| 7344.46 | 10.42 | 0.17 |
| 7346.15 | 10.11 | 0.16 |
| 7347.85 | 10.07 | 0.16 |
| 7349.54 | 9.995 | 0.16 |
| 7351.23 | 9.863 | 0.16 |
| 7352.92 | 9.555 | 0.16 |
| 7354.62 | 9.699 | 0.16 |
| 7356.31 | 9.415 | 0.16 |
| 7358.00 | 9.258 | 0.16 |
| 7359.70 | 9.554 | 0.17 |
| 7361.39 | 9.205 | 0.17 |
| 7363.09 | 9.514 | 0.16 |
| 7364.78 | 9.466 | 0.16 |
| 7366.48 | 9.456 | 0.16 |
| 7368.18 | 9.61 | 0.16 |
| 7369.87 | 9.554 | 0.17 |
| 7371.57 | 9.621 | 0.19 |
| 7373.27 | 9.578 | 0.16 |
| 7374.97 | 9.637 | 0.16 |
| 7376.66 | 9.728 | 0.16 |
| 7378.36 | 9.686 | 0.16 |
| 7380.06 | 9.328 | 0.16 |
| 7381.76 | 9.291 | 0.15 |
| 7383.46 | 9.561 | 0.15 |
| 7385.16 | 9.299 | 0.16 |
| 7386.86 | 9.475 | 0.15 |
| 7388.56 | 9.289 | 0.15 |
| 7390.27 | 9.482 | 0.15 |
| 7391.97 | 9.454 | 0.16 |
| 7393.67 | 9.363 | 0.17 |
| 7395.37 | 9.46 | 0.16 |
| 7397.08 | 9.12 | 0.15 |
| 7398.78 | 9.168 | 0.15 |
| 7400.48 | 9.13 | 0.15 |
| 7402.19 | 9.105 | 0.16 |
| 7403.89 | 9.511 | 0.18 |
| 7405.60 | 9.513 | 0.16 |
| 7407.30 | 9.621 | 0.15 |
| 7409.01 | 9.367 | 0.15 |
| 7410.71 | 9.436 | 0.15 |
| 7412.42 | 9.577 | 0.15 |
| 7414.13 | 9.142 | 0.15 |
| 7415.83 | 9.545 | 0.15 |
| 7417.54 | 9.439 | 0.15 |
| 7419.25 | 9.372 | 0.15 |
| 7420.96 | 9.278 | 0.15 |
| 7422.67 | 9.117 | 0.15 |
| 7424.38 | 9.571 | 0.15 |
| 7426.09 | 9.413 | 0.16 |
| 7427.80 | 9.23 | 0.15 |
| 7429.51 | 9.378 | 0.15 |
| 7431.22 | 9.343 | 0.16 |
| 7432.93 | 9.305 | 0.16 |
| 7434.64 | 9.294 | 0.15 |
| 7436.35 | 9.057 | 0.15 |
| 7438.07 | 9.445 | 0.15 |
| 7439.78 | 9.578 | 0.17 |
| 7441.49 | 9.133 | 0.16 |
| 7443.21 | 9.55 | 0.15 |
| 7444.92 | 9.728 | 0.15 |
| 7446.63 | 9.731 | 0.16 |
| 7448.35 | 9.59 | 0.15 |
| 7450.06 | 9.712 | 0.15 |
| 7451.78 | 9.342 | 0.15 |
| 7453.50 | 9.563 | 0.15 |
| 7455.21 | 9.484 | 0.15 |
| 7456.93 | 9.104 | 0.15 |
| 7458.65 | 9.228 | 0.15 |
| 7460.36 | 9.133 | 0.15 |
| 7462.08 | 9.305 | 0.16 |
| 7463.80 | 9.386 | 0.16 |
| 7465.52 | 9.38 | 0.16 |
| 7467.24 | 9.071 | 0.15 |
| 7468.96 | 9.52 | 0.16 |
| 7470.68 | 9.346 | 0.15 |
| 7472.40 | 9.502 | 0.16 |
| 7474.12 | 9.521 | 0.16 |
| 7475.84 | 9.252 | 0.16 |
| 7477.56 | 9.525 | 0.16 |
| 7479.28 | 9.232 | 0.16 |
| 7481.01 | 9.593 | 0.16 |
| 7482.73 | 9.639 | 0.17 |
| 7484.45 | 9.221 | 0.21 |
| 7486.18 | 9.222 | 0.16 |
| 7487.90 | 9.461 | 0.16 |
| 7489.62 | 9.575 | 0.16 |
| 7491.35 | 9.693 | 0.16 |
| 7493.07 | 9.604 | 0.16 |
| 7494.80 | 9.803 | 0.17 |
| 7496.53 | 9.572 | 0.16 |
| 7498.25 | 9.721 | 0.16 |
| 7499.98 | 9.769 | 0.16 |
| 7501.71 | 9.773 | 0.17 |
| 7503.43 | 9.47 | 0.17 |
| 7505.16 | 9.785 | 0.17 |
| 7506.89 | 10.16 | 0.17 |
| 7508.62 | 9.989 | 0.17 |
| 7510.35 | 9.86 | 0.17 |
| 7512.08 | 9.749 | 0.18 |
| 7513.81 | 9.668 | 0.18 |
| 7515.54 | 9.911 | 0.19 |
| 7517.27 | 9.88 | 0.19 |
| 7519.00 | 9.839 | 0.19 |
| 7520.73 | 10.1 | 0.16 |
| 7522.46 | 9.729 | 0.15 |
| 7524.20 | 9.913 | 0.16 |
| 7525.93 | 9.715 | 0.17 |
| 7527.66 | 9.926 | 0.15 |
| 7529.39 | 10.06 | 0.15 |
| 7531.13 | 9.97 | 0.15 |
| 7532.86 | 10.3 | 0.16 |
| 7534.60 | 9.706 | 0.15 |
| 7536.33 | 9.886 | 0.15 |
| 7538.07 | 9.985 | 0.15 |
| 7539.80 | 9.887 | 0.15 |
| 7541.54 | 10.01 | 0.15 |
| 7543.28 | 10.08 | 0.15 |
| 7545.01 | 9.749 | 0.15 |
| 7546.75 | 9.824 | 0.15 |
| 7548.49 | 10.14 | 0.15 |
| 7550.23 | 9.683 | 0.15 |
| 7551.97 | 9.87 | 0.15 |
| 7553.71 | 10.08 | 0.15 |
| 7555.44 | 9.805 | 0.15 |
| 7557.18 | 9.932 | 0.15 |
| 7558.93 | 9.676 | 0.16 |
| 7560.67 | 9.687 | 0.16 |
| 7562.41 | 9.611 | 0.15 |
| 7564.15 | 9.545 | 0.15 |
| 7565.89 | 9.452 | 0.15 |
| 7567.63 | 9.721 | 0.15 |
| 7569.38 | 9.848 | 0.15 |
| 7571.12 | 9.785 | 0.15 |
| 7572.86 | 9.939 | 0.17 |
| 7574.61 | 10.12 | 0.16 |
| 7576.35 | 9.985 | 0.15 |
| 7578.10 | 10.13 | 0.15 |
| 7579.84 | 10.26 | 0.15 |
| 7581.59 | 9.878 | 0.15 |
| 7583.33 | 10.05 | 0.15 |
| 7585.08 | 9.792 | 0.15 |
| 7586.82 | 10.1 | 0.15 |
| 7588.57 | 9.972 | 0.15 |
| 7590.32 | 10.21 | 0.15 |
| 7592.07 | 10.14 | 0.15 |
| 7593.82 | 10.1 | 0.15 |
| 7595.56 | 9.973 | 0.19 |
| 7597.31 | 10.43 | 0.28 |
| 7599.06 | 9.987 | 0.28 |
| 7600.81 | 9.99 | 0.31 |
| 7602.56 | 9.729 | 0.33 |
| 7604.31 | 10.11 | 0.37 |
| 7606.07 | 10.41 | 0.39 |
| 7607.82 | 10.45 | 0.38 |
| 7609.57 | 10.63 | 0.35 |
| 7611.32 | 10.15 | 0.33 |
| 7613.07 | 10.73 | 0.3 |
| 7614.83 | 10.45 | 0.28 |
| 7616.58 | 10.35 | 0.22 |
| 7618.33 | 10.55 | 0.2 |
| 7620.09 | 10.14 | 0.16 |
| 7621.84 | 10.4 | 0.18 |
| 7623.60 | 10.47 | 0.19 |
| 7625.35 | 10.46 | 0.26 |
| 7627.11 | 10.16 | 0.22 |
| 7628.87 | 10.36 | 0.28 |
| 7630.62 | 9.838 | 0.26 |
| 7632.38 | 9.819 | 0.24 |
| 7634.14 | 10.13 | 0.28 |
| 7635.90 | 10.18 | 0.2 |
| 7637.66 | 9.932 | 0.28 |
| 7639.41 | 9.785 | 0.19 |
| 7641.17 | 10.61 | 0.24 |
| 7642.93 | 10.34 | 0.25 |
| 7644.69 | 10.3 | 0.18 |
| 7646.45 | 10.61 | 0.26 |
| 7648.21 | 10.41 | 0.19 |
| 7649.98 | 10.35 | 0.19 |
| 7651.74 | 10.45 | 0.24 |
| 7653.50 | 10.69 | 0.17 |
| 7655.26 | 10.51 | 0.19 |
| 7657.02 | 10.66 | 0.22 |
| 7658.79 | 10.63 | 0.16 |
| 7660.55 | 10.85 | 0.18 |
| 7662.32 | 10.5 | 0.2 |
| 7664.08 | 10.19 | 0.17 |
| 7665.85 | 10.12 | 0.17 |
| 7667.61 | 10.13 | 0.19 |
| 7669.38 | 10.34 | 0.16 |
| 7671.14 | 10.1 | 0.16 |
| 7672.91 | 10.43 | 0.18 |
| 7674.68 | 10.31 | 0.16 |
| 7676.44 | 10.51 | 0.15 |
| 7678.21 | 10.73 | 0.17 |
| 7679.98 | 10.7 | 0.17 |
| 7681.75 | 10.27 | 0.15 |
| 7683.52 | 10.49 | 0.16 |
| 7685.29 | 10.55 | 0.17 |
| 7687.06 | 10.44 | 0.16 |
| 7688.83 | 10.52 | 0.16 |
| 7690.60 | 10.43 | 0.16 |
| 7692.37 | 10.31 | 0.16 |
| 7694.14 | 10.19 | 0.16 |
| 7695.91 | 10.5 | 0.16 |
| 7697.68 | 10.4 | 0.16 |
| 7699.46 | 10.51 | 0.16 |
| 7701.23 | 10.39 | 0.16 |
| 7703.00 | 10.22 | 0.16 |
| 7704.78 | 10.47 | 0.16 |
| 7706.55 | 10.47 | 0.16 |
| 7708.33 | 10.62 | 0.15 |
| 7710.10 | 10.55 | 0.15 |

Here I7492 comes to 0.075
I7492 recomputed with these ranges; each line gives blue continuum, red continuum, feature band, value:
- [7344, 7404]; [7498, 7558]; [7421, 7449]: 0.030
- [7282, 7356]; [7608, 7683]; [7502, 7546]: 0.043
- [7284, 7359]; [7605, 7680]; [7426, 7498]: 0.089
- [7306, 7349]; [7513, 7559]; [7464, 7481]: 0.066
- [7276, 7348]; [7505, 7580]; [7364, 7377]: 0.061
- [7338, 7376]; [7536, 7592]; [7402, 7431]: 0.044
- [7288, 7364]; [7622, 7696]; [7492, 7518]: 0.049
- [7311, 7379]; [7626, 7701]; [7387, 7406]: 0.069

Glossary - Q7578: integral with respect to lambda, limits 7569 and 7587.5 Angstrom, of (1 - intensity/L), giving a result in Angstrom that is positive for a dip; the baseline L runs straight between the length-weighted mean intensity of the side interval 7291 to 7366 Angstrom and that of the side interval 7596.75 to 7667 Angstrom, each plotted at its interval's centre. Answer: 0.50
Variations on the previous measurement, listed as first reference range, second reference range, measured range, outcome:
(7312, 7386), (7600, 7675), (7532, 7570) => 1.2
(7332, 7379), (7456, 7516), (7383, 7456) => 1.8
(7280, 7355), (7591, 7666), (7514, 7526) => 0.5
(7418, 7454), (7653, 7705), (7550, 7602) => 0.4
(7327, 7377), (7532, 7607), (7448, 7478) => 1.4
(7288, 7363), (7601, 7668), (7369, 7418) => 3.4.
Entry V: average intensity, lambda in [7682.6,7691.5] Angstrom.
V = 10.5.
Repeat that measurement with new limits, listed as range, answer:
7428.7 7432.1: 9.37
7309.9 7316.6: 10.5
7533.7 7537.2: 9.79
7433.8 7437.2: 9.18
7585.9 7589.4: 10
